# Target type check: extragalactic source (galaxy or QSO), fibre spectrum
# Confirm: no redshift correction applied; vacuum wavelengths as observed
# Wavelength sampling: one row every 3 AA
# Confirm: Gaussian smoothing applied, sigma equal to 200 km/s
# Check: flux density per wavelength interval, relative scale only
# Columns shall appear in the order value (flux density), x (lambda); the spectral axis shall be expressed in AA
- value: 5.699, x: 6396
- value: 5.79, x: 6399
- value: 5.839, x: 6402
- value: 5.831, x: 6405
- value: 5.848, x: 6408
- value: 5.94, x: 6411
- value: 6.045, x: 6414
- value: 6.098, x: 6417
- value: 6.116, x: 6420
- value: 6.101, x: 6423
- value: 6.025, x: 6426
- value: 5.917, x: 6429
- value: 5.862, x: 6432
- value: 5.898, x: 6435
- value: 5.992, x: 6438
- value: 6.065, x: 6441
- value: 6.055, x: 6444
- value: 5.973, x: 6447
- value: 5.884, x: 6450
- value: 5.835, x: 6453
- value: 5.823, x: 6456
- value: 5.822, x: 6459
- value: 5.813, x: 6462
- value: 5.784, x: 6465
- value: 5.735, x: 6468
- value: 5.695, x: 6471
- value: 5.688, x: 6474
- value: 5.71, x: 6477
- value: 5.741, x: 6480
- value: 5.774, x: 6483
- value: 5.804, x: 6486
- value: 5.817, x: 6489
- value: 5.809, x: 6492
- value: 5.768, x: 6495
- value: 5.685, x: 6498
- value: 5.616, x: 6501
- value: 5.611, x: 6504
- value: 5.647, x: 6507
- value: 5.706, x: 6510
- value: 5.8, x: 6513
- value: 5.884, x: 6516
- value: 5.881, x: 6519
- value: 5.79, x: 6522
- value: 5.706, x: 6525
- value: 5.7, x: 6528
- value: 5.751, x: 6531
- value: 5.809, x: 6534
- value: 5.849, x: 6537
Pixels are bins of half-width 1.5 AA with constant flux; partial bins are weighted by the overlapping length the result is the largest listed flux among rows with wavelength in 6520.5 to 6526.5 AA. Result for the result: 5.79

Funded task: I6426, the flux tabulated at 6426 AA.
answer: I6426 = 6.025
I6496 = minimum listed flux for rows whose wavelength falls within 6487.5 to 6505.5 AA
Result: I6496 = 5.611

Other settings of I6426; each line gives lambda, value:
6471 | 5.695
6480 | 5.741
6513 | 5.8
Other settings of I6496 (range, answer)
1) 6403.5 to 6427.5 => 5.831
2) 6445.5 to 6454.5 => 5.835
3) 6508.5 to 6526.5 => 5.706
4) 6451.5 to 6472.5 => 5.695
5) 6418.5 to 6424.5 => 6.101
